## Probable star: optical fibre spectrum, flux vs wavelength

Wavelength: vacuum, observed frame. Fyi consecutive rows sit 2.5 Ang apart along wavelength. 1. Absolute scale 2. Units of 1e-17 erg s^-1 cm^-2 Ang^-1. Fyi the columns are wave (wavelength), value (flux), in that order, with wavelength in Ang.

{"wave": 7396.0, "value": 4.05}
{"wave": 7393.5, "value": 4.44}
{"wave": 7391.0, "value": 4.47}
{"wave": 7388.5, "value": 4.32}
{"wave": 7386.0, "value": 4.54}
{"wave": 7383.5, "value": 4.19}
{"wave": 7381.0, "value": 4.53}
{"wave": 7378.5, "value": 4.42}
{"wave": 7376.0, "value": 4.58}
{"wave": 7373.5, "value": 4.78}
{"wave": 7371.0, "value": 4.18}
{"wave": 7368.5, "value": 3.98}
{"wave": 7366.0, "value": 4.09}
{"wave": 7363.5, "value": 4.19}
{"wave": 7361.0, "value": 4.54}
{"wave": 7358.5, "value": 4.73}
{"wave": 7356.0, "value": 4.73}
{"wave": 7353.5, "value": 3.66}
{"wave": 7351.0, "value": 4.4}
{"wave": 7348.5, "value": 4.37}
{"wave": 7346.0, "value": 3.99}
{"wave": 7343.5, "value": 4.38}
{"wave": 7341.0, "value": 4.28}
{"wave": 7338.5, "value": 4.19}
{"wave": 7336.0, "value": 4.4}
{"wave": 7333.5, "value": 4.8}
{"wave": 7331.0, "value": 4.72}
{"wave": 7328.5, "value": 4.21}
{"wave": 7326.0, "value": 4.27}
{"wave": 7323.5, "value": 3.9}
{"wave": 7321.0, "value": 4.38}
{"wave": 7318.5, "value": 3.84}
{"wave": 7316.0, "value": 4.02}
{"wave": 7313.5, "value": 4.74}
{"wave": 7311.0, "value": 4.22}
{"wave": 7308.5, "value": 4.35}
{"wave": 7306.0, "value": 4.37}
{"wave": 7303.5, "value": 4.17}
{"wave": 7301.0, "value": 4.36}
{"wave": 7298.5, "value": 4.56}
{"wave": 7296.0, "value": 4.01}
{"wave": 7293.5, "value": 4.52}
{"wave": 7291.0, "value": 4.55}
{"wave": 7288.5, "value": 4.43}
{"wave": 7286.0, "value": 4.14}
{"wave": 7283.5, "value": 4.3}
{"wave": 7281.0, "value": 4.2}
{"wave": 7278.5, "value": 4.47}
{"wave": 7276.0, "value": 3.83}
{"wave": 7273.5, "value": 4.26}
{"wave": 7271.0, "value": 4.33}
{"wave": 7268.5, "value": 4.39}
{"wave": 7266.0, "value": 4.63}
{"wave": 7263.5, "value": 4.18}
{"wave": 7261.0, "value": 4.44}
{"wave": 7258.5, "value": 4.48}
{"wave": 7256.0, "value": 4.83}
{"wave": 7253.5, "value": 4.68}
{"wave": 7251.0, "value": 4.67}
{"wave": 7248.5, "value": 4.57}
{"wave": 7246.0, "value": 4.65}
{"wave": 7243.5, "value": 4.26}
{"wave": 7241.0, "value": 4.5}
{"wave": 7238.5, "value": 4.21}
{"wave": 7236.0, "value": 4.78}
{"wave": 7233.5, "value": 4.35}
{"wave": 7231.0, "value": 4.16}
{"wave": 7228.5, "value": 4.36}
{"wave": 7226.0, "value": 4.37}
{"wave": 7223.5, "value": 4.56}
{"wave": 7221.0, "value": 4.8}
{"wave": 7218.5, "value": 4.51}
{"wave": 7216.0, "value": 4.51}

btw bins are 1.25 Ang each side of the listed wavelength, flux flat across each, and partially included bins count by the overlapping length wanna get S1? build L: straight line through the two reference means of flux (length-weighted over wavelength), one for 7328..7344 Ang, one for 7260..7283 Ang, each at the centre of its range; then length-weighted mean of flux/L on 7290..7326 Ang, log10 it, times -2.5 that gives 0.024 mag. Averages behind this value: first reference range 4.3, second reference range 4.44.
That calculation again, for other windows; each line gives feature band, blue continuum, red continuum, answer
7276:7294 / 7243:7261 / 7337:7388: 0.05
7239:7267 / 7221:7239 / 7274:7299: -0.04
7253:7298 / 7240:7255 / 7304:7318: 0.02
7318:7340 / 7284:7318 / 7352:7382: 0.01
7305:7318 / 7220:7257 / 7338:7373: 0.01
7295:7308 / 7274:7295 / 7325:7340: 0.01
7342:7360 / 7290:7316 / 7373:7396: 0.02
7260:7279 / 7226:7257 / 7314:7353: 0.03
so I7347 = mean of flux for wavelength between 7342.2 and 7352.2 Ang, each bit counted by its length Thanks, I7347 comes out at 4.28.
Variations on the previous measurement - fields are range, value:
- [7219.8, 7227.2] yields 4.58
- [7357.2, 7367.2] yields 4.39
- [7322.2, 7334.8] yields 4.38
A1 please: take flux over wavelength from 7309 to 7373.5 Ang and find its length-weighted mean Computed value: 4.3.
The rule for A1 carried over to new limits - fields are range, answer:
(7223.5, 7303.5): 4.4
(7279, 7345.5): 4.32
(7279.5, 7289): 4.26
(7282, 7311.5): 4.33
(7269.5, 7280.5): 4.22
